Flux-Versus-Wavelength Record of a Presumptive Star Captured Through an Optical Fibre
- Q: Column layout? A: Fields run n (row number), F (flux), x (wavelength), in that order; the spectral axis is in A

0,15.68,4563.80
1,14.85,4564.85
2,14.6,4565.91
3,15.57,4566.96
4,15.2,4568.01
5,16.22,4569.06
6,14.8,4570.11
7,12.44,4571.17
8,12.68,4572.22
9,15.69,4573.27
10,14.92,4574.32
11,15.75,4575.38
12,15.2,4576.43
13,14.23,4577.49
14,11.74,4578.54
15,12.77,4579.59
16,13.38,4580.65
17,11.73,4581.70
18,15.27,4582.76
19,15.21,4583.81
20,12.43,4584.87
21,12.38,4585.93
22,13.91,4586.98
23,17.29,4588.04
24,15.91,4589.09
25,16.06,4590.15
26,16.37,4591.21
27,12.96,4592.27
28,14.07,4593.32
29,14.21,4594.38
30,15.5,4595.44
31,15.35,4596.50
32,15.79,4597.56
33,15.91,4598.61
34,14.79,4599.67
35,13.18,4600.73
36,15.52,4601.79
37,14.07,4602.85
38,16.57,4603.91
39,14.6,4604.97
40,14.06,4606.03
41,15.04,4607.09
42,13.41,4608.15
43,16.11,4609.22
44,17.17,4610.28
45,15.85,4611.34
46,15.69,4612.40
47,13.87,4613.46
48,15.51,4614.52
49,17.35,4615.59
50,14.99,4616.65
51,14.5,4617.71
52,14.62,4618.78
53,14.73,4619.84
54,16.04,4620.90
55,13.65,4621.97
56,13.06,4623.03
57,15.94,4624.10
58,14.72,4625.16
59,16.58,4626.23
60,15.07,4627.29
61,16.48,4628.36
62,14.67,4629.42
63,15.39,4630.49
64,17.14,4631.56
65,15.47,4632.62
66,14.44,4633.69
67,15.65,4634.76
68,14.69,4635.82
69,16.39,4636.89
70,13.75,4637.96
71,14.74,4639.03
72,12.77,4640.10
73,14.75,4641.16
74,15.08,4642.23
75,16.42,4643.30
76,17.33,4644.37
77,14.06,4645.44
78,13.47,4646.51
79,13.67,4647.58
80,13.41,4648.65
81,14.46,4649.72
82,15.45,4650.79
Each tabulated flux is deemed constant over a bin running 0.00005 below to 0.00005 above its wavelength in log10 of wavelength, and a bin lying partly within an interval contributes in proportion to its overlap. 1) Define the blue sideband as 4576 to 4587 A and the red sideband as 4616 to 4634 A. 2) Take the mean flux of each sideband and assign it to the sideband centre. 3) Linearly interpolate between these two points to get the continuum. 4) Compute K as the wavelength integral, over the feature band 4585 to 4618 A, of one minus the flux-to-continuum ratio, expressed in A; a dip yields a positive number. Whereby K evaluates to -1.94 A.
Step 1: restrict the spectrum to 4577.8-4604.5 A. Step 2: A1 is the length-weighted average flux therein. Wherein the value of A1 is 14.5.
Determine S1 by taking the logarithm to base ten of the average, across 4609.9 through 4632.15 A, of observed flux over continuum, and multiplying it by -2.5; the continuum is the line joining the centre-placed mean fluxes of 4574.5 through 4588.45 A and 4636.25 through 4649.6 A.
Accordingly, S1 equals -0.072 mag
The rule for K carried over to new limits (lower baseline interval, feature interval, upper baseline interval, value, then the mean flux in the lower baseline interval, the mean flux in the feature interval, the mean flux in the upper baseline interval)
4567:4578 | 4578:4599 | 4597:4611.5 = 0.8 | 14.7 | 14.4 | 15.1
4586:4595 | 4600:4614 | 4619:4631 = 0.0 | 15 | 15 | 15.1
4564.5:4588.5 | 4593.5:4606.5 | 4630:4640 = -0.3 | 14.3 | 14.9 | 15.2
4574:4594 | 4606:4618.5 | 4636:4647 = -0.7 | 14.3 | 15.3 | 14.9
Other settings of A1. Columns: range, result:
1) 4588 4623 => 15.1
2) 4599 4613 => 15.1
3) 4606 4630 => 15.2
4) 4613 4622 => 15.1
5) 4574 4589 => 14.1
